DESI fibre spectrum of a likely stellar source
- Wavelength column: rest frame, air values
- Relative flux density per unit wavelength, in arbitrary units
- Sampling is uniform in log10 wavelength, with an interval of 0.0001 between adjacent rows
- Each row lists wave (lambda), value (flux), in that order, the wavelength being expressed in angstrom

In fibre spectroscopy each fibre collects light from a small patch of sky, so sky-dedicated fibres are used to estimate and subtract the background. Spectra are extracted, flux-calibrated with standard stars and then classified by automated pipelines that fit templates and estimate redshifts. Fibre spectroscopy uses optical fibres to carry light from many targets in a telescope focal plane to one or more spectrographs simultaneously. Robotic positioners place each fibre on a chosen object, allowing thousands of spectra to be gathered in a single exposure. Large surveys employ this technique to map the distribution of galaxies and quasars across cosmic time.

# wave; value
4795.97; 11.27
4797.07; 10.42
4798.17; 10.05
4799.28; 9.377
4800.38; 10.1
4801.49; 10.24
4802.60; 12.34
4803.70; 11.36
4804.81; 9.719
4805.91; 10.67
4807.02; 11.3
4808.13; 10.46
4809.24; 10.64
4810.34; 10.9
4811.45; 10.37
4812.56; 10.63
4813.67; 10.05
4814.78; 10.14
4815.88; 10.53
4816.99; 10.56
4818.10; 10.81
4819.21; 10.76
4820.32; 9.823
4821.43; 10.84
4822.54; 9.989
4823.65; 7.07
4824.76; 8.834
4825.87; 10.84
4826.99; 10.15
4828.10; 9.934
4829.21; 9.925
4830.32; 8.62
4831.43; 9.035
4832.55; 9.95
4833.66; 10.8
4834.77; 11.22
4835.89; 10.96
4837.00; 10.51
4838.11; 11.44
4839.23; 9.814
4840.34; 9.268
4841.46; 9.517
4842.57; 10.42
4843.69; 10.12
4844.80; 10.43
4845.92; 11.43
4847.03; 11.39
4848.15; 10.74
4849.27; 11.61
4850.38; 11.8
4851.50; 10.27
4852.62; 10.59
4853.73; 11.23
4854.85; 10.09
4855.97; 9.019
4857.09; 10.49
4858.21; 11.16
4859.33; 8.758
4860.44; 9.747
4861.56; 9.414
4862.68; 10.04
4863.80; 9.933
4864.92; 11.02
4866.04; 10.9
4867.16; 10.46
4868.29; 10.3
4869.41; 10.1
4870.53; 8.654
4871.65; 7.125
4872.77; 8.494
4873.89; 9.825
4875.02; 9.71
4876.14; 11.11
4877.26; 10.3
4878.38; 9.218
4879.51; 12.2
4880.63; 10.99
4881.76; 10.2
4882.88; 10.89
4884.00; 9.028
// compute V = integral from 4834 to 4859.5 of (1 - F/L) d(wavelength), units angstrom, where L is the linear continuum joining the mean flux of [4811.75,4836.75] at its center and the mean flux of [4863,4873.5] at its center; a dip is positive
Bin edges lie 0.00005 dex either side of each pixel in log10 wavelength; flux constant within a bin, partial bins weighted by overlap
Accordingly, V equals -1.79 angstrom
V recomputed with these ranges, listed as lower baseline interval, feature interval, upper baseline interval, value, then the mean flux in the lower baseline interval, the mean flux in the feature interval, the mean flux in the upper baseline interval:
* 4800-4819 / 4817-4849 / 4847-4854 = 2.1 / 10.6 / 10.2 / 11.1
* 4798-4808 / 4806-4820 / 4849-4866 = -0.1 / 10.6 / 10.6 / 10.3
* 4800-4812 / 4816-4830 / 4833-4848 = 0.9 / 10.7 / 9.95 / 10.6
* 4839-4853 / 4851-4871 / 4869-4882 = 0.1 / 10.6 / 10.1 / 9.81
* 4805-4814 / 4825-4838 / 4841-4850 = 0.6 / 10.6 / 10.2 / 10.7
